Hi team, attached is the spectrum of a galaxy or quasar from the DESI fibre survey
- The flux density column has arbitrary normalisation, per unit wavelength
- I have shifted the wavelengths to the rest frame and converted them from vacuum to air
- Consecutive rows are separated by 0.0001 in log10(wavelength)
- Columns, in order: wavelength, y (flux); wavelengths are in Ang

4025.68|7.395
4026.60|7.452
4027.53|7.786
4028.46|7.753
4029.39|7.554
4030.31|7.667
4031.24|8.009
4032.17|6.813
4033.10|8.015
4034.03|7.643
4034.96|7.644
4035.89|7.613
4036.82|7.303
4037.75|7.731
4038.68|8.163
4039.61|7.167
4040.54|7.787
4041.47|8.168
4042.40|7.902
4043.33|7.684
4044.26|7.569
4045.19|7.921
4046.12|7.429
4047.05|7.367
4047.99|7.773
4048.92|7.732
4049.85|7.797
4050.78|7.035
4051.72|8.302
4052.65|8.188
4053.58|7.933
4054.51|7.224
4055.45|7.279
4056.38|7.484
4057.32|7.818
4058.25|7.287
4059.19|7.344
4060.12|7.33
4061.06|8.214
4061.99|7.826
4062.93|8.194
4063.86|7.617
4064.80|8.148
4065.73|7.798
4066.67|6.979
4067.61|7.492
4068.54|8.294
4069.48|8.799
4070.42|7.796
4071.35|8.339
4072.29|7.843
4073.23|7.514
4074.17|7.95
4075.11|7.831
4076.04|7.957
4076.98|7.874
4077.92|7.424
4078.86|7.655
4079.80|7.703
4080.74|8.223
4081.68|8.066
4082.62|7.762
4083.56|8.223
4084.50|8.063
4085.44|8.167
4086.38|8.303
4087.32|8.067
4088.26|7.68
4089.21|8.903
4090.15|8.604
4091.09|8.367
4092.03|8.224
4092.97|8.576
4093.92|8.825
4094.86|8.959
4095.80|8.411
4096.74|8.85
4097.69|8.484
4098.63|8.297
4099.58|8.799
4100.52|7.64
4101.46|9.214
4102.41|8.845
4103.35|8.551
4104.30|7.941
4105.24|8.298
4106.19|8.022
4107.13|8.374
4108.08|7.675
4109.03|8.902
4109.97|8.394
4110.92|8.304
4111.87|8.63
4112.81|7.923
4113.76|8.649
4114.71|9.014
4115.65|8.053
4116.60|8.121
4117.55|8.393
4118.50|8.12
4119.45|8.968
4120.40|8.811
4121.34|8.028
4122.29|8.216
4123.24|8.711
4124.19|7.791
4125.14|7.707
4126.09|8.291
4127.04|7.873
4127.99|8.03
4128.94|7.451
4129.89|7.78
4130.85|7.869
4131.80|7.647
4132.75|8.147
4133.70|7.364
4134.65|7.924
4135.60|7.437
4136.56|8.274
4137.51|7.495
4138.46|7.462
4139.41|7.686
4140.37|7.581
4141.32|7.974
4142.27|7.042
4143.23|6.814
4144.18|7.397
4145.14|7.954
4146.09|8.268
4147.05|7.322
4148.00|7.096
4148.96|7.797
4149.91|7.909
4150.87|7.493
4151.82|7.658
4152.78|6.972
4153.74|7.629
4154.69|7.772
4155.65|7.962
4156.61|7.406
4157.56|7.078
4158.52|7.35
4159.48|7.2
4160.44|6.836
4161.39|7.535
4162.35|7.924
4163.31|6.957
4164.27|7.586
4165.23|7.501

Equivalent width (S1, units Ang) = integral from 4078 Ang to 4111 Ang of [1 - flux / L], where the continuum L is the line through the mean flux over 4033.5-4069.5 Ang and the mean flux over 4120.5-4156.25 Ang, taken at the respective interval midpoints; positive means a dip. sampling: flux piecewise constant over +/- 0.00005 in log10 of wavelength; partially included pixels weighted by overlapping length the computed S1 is -2.5 Ang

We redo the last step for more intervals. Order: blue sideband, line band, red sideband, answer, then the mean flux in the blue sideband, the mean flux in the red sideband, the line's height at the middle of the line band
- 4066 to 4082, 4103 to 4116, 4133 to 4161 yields -1.1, 7.86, 7.53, 7.7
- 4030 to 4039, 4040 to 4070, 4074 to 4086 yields 0.1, 7.64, 7.92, 7.77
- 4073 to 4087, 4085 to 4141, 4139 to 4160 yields -3.6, 7.92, 7.51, 7.73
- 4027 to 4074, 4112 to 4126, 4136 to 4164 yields -1.4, 7.72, 7.51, 7.58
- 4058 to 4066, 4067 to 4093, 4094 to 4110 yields 0.1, 7.76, 8.46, 8.08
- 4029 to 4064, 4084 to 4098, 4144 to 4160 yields -1.5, 7.67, 7.54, 7.62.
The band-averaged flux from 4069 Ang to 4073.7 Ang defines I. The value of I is 8.05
